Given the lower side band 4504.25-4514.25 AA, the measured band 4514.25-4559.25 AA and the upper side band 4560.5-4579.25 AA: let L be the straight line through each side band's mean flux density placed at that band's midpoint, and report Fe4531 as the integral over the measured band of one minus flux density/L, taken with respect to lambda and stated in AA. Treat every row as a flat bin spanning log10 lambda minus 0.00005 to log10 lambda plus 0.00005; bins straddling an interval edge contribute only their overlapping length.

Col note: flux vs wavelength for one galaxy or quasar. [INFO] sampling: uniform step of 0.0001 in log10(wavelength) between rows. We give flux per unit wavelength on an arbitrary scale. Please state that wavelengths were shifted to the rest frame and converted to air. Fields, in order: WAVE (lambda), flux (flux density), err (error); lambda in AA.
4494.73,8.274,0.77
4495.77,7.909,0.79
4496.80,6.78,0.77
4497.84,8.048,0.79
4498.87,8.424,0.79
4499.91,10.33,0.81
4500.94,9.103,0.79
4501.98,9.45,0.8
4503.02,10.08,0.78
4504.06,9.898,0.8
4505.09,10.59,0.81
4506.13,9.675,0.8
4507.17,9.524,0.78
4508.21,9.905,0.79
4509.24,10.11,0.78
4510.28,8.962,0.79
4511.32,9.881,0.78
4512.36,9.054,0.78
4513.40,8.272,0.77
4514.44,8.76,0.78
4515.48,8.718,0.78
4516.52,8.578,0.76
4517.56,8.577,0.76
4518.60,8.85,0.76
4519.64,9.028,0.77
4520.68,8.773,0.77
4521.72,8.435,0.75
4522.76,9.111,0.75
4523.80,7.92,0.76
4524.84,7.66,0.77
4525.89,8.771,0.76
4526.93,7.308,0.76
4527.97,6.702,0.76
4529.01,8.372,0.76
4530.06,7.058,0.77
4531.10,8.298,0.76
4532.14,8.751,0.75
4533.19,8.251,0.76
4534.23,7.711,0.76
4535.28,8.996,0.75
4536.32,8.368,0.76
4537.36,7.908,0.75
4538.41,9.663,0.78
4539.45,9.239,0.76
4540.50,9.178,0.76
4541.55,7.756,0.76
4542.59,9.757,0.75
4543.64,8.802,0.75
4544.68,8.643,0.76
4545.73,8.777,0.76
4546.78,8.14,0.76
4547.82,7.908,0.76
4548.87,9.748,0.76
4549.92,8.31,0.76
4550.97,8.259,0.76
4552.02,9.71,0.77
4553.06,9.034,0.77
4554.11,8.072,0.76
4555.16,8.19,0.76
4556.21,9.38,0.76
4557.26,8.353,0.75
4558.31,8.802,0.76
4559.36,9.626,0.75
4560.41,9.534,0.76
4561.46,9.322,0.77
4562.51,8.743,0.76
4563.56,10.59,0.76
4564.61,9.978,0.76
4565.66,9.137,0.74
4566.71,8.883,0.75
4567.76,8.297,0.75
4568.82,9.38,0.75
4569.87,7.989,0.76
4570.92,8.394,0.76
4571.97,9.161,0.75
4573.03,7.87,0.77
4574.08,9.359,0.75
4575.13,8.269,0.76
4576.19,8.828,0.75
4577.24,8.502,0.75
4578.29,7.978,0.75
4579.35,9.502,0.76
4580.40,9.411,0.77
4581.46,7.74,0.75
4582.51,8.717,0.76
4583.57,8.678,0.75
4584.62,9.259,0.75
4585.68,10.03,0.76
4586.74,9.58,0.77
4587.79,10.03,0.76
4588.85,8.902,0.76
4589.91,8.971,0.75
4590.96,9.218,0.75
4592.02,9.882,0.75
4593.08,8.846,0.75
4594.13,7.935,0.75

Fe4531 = 3.45 AA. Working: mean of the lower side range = 9.54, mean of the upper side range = 8.89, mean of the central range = 8.53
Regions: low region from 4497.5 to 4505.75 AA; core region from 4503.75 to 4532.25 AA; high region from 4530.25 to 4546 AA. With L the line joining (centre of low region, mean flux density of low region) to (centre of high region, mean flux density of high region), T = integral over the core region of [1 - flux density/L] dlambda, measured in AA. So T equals 1.2 AA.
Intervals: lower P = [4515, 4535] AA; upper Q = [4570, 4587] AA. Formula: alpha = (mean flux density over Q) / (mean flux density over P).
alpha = 1.06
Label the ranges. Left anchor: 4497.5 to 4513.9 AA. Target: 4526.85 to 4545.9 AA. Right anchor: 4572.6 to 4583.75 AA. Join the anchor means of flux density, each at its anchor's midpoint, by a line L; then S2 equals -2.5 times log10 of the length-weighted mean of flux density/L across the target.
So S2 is 0.09 mag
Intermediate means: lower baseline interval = 9.47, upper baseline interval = 8.63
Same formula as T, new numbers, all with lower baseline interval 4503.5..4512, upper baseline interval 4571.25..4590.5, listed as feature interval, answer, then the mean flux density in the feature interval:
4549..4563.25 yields 0.47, 8.92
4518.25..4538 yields 2.76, 8.23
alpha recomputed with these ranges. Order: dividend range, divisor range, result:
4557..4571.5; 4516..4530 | 1.10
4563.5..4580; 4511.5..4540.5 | 1.05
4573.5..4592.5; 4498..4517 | 0.96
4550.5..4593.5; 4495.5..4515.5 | 0.98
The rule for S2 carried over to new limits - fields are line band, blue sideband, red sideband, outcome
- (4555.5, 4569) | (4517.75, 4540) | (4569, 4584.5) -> -0.08 mag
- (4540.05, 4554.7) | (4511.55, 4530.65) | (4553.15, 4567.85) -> 0.02 mag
